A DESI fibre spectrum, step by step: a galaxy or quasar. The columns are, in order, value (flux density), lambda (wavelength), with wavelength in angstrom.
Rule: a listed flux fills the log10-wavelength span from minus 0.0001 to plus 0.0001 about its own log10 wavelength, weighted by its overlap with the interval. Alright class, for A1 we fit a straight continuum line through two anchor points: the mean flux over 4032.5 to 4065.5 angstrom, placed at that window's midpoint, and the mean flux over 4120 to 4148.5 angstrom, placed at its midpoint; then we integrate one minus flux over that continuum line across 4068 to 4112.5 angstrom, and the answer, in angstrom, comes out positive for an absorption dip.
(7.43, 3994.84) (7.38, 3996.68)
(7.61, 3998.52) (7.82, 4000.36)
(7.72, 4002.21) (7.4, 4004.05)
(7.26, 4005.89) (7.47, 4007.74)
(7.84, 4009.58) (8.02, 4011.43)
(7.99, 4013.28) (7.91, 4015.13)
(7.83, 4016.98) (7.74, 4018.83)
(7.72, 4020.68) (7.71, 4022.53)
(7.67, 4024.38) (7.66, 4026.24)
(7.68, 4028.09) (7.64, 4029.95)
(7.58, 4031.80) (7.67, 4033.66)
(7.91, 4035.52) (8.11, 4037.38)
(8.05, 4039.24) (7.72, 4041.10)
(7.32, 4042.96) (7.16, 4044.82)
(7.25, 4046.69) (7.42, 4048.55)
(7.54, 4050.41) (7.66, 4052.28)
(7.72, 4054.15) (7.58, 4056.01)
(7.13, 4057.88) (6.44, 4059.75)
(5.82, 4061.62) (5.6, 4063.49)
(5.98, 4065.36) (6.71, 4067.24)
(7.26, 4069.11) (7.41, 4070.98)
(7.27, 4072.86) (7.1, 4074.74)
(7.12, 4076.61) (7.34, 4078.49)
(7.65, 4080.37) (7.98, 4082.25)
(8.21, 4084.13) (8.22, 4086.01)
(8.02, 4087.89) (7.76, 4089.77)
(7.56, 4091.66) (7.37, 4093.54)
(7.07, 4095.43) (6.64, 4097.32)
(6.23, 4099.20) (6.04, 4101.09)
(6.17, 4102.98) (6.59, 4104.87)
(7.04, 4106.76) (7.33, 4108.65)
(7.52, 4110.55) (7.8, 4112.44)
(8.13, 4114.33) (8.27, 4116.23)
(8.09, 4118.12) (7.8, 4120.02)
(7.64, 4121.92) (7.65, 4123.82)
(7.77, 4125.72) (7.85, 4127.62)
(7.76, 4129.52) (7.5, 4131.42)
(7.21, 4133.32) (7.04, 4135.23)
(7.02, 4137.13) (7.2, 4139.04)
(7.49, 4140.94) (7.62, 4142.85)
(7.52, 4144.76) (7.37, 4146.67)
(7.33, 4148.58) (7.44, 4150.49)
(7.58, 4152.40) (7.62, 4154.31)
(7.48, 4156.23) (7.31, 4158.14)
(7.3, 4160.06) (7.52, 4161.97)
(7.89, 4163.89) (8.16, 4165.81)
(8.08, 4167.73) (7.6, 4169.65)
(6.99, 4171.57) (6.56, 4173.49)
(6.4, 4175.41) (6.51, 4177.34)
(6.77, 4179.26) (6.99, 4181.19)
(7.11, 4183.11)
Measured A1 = 0.6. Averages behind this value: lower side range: 7.26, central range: 7.27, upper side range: 7.48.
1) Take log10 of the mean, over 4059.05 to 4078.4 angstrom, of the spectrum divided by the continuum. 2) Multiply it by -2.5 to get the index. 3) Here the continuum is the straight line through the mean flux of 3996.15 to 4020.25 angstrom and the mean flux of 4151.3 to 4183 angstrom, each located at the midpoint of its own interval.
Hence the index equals 0.13 mag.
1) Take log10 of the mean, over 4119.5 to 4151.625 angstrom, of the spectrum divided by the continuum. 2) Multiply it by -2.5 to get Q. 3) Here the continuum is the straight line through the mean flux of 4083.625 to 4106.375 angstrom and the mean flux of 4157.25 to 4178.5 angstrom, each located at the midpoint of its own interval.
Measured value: -0.038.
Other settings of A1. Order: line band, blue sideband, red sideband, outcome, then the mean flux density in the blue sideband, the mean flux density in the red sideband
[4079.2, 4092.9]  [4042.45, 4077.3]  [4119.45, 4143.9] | -1.33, 7.02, 7.5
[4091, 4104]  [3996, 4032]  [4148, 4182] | 1.34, 7.69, 7.31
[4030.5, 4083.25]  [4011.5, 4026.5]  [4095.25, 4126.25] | 2.18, 7.8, 7.28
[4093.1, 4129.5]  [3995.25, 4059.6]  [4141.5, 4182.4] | 0.56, 7.63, 7.33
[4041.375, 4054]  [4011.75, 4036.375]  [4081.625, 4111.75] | 0.25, 7.75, 7.23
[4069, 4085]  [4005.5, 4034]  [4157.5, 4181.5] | 0.10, 7.72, 7.24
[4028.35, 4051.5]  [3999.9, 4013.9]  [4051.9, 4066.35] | -1.82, 7.68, 6.7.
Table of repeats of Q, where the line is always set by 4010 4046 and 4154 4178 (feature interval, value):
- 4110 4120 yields -0.07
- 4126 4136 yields -0.01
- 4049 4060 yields 0.04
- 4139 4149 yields -0.01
